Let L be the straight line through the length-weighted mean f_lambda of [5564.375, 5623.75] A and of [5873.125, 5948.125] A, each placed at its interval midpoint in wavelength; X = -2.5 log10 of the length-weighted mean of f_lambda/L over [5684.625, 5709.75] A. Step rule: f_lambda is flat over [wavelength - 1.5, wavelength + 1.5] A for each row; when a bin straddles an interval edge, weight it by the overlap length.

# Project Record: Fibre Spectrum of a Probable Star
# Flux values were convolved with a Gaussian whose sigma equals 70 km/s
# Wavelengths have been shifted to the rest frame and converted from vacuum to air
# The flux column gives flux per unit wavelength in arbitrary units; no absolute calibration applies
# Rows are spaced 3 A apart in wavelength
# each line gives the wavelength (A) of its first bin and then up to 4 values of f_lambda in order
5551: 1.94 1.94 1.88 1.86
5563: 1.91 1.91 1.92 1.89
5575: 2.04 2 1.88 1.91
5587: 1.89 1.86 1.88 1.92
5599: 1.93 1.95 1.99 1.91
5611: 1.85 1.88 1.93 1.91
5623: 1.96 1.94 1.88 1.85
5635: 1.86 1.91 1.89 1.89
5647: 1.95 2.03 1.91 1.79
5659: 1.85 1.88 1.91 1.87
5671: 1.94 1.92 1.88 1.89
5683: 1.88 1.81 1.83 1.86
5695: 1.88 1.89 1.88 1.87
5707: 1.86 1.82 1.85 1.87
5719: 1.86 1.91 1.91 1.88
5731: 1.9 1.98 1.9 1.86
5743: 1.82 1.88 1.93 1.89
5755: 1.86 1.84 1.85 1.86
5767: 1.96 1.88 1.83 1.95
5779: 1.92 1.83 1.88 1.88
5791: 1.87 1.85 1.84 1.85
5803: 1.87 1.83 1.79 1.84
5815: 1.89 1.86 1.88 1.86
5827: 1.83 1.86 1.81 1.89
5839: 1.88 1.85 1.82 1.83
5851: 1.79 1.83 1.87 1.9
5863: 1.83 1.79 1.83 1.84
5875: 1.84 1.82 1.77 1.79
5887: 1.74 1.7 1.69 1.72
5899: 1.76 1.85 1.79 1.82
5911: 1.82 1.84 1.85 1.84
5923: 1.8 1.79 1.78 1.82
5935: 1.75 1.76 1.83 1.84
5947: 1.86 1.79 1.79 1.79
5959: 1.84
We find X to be 0.01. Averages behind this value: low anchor 1.92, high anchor 1.79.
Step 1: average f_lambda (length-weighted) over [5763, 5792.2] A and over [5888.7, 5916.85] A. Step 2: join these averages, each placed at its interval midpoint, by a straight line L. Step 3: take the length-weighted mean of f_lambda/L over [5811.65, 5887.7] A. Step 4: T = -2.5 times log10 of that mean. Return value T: -0.01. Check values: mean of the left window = 1.89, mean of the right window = 1.78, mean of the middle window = 1.84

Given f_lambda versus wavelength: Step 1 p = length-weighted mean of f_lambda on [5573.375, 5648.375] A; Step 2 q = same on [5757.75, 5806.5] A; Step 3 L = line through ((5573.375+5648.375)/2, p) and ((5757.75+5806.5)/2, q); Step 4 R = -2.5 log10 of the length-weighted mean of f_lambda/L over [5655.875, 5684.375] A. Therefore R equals 0.01 mag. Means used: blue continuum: 1.91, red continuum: 1.87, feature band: 1.89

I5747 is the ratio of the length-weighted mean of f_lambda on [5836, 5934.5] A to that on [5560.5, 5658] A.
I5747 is 0.9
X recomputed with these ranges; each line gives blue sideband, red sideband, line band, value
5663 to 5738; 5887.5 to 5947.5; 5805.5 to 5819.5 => 0.00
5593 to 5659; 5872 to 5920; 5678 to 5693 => 0.02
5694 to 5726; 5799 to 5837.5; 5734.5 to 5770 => -0.01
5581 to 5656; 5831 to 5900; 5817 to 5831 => -0.02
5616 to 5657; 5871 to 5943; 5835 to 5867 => -0.02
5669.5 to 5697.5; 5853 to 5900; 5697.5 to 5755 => -0.01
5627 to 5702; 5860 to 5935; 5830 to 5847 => -0.02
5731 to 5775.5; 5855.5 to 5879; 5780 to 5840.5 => 0.00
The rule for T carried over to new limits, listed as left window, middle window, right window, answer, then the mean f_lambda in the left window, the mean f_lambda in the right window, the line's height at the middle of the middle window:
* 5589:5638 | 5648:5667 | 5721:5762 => 0.002 mag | 1.91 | 1.89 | 1.9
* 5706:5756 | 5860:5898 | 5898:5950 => 0.026 mag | 1.88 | 1.81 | 1.83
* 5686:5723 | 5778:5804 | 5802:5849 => -0.007 mag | 1.86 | 1.85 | 1.85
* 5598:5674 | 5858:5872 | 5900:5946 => -0.005 mag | 1.91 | 1.81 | 1.83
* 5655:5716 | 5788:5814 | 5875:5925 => -0.012 mag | 1.87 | 1.79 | 1.83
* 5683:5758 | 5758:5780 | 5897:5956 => -0.017 mag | 1.87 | 1.81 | 1.86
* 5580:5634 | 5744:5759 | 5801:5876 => -0.007 mag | 1.91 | 1.84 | 1.87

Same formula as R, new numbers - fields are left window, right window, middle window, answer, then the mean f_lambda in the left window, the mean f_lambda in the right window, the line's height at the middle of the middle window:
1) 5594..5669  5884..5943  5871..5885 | -0.01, 1.91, 1.79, 1.8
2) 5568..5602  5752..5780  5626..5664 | 0.01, 1.92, 1.88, 1.91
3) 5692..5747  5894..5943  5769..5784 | -0.02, 1.88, 1.8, 1.86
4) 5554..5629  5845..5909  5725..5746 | -0.02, 1.92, 1.8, 1.86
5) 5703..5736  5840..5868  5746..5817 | 0.00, 1.88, 1.84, 1.86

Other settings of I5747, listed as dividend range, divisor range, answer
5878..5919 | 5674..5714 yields 0.96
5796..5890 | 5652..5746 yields 0.98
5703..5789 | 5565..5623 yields 0.98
